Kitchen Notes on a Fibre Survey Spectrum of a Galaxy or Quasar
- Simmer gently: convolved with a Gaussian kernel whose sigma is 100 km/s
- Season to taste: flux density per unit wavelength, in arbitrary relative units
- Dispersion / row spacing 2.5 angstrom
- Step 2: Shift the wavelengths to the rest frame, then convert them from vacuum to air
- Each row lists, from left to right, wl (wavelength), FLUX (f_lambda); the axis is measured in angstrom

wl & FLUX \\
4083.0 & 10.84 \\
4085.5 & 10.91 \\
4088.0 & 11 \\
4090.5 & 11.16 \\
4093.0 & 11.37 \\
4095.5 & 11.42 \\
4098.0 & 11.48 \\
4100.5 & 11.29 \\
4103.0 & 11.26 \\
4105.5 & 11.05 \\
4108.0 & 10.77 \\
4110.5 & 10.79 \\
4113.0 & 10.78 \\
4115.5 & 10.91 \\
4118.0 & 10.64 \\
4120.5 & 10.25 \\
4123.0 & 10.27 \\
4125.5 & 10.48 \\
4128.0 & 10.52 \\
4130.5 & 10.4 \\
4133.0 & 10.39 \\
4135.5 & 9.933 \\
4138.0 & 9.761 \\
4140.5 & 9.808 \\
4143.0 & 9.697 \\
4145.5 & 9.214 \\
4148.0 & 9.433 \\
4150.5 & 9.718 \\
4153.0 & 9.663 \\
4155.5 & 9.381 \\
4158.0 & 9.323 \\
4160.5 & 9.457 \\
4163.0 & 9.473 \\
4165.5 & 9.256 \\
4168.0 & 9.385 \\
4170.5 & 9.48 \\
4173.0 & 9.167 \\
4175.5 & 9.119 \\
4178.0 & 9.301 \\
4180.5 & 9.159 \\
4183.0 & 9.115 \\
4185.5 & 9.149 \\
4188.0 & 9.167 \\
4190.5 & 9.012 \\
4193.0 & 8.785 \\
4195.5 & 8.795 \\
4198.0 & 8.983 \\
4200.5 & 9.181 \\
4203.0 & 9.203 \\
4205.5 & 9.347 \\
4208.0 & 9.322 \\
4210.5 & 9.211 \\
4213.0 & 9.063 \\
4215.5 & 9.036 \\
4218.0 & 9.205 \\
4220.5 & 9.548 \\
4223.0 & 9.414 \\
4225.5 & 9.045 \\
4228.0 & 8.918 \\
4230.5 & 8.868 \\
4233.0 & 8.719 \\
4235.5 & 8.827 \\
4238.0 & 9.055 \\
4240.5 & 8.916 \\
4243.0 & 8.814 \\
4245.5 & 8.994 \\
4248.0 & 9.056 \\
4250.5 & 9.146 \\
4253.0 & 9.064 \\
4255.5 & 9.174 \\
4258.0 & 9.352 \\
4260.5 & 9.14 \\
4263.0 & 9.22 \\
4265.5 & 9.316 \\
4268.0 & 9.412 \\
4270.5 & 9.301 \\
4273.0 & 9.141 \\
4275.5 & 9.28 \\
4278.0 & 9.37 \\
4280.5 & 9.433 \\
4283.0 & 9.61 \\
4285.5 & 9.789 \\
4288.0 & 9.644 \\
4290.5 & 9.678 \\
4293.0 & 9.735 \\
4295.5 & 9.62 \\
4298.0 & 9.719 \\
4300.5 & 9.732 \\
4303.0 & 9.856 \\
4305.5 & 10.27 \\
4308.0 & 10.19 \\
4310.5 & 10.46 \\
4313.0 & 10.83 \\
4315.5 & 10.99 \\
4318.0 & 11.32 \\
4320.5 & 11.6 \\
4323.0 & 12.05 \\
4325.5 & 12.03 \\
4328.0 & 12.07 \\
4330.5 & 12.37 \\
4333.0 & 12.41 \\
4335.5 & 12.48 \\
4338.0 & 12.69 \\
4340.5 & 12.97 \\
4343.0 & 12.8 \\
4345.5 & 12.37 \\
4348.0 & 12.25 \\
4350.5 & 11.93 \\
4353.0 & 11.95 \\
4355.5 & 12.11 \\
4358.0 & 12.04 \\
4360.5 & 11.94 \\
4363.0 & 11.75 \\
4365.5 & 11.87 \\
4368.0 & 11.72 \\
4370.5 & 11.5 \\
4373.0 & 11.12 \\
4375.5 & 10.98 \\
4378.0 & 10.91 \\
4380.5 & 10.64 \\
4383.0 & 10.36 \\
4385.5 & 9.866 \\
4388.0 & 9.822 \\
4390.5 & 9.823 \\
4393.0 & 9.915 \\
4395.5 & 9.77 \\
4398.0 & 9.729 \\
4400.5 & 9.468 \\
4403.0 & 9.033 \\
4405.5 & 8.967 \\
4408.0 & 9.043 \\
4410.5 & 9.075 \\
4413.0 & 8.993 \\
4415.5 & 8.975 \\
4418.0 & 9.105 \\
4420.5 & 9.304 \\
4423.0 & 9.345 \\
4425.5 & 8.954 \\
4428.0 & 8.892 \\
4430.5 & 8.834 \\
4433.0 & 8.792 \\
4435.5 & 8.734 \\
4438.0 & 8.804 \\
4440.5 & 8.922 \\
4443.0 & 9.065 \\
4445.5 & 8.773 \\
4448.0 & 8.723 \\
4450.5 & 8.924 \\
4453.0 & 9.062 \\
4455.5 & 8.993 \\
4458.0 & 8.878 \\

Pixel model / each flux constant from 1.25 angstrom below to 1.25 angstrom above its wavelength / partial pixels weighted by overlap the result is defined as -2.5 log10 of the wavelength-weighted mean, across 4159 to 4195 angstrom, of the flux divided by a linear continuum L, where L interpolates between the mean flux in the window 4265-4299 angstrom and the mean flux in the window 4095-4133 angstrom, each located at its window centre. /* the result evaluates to 0.12 mag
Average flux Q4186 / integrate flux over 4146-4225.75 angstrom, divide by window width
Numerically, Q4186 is 9.25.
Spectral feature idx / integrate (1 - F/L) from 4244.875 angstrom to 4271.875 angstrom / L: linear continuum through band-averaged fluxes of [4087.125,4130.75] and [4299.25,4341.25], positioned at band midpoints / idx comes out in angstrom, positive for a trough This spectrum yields 4.9 angstrom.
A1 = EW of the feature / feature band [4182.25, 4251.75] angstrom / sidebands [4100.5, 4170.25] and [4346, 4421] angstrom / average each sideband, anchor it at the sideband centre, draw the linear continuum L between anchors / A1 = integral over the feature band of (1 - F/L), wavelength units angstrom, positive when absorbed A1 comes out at 7.8 angstrom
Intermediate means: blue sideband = 10.1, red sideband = 10.5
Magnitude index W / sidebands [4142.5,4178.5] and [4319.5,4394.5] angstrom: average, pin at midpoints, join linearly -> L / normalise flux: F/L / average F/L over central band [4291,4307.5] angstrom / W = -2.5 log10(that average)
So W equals 0.12 mag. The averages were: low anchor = 9.4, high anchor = 11.6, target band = 9.83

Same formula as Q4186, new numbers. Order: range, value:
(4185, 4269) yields 9.1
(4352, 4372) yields 11.8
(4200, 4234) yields 9.15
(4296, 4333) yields 11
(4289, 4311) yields 9.9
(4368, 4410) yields 10.1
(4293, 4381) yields 11.5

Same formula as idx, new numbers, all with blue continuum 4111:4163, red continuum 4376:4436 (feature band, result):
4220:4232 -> 0.9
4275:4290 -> 0.3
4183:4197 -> 1.3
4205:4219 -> 0.9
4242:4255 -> 1.0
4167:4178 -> 0.7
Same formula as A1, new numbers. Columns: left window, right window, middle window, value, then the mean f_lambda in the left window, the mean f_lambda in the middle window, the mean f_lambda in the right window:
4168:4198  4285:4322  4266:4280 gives 0.92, 9.12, 9.31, 10.3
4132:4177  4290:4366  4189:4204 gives 1.50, 9.53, 8.99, 11.4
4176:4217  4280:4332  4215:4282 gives 4.44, 9.11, 9.14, 10.5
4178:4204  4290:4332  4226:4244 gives 1.50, 9.07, 8.88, 10.8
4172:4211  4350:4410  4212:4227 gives 0.21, 9.12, 9.22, 10.6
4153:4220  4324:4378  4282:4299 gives 2.03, 9.21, 9.69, 12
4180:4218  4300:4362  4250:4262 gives 1.22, 9.1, 9.18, 11.7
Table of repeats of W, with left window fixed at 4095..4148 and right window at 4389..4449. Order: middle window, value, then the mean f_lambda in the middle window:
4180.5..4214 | 0.12 mag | 9.1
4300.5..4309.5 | -0.05 mag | 10.1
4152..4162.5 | 0.10 mag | 9.45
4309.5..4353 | -0.25 mag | 12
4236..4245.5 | 0.12 mag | 8.93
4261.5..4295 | 0.04 mag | 9.46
